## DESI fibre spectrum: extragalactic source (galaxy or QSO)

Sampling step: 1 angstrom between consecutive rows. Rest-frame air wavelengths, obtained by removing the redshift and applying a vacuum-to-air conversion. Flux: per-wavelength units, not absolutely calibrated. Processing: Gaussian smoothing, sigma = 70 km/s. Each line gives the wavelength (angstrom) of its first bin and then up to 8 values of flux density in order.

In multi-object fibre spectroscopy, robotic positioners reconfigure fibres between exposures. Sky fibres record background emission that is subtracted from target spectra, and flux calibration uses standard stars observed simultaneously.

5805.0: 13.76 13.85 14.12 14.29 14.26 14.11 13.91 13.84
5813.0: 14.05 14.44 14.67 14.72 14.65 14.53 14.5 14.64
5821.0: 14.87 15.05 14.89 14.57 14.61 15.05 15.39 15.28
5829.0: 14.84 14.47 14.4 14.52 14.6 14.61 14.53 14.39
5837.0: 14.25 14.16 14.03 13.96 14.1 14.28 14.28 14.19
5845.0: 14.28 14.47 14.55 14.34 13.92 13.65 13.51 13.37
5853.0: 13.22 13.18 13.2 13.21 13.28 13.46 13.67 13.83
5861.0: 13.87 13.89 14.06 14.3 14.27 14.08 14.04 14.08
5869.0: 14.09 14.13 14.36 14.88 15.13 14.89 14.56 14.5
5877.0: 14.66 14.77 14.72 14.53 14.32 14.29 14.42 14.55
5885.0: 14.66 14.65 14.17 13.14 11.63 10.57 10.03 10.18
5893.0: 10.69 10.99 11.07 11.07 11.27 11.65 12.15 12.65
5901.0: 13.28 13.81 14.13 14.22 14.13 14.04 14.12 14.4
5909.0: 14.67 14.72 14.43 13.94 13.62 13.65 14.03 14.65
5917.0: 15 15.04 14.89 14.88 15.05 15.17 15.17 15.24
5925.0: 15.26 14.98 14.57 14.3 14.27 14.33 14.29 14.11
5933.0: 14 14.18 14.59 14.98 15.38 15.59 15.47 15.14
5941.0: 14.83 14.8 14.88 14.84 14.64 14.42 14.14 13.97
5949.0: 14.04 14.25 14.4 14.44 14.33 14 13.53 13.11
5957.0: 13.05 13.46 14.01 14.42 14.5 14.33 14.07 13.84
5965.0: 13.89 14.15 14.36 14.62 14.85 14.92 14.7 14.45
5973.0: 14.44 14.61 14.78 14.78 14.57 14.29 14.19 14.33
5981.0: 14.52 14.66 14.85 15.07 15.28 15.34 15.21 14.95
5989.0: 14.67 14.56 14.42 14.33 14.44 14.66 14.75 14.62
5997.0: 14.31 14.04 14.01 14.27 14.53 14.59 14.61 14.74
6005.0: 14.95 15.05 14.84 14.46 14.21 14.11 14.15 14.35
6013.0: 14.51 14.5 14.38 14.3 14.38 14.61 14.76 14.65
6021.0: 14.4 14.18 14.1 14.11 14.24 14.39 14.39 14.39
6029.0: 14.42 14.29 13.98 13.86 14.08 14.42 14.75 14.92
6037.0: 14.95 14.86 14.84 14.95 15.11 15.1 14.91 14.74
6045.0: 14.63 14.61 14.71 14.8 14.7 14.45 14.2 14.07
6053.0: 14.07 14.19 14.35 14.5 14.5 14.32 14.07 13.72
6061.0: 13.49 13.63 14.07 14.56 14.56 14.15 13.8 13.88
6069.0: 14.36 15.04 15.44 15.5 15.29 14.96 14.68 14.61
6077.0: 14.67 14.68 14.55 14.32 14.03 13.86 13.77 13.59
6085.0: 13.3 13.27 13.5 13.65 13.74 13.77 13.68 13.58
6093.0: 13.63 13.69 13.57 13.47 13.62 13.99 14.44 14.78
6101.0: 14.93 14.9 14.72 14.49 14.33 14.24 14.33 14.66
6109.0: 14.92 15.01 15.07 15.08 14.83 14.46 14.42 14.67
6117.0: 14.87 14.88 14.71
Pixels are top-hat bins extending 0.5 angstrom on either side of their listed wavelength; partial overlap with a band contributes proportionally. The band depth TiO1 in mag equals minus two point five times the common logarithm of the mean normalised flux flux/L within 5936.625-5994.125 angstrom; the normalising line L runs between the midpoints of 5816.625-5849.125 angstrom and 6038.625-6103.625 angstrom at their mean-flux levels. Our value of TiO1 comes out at -0.01 mag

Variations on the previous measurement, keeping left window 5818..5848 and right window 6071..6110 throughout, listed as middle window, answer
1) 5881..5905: 0.146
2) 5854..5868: 0.056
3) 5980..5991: -0.038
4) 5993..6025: -0.009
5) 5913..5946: -0.023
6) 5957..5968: 0.023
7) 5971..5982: -0.011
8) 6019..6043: -0.016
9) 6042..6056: -0.018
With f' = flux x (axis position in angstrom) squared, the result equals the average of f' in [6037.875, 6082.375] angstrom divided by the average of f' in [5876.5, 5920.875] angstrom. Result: 1.14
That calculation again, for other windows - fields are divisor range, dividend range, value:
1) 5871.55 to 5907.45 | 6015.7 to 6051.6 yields 1.15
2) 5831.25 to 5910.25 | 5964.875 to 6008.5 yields 1.11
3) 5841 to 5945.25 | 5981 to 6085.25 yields 1.09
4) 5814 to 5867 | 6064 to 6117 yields 1.09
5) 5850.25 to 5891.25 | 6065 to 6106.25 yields 1.10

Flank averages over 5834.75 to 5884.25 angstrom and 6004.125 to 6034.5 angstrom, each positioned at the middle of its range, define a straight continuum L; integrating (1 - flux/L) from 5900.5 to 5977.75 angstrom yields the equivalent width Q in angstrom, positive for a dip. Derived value -0.9 angstrom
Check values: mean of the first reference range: 14.1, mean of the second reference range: 14.4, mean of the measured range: 14.4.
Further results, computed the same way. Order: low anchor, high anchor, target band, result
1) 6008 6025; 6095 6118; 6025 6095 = 0.6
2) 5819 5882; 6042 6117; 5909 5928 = -0.5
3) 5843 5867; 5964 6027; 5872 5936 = 1.1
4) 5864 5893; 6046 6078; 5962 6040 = -1.5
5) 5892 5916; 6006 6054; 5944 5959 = -0.4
